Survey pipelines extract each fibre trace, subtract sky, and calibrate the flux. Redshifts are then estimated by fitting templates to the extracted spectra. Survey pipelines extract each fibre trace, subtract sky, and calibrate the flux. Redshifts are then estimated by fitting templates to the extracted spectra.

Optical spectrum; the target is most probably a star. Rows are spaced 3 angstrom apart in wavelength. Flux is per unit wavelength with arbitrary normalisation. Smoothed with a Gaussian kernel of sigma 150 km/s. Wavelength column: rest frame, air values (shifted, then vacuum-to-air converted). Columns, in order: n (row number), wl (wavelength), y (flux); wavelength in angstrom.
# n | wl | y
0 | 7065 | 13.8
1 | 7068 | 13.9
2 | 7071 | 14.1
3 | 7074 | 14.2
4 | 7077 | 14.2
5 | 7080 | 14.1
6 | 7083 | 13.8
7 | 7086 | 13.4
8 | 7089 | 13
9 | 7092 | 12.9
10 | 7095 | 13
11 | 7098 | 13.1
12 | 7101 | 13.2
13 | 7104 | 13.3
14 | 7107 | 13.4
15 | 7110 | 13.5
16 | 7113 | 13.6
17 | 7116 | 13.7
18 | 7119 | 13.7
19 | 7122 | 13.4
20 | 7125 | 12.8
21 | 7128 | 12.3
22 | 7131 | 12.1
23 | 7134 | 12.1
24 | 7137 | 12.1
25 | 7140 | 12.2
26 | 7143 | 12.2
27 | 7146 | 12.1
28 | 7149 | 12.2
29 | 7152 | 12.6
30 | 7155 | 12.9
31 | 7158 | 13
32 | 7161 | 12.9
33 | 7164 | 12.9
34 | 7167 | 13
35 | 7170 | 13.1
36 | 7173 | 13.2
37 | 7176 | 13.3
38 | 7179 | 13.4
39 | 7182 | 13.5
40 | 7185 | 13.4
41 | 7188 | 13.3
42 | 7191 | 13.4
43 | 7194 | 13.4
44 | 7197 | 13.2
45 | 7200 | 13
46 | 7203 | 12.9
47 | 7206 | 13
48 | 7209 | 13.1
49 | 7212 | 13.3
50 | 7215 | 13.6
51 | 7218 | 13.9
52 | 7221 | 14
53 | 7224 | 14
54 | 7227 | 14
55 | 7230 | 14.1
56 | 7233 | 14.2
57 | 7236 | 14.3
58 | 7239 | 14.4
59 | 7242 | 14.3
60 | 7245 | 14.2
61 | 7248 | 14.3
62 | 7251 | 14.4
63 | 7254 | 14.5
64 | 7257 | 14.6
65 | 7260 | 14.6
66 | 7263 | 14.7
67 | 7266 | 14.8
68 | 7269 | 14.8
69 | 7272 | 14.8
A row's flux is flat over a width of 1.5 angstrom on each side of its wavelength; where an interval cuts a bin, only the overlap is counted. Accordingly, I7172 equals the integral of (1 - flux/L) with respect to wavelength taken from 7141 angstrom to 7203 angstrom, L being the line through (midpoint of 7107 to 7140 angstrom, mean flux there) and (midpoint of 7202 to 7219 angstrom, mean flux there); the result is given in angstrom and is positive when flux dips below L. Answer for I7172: 0.7 angstrom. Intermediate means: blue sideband 12.9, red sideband 13.3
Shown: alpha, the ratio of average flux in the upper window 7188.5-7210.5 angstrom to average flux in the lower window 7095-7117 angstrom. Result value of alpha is 1.0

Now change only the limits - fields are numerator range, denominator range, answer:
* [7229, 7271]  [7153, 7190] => 1.10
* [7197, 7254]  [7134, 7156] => 1.12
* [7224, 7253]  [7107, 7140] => 1.10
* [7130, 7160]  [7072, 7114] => 0.92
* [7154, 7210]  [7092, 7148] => 1.02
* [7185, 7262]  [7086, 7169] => 1.08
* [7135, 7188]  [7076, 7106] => 0.96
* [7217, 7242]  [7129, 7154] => 1.16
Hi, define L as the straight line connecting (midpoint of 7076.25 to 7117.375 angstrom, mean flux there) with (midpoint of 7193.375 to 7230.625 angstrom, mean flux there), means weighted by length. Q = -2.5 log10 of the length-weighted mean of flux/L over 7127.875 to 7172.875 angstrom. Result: 0.08 mag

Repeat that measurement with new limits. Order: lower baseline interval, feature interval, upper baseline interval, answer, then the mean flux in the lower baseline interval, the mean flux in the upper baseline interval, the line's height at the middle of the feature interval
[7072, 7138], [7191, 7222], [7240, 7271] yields 0.061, 13.2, 14.5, 14.1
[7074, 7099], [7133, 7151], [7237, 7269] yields 0.139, 13.5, 14.5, 13.8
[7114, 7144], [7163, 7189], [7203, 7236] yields -0.002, 12.7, 13.7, 13.2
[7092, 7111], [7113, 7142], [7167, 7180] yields 0.039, 13.2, 13.2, 13.2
